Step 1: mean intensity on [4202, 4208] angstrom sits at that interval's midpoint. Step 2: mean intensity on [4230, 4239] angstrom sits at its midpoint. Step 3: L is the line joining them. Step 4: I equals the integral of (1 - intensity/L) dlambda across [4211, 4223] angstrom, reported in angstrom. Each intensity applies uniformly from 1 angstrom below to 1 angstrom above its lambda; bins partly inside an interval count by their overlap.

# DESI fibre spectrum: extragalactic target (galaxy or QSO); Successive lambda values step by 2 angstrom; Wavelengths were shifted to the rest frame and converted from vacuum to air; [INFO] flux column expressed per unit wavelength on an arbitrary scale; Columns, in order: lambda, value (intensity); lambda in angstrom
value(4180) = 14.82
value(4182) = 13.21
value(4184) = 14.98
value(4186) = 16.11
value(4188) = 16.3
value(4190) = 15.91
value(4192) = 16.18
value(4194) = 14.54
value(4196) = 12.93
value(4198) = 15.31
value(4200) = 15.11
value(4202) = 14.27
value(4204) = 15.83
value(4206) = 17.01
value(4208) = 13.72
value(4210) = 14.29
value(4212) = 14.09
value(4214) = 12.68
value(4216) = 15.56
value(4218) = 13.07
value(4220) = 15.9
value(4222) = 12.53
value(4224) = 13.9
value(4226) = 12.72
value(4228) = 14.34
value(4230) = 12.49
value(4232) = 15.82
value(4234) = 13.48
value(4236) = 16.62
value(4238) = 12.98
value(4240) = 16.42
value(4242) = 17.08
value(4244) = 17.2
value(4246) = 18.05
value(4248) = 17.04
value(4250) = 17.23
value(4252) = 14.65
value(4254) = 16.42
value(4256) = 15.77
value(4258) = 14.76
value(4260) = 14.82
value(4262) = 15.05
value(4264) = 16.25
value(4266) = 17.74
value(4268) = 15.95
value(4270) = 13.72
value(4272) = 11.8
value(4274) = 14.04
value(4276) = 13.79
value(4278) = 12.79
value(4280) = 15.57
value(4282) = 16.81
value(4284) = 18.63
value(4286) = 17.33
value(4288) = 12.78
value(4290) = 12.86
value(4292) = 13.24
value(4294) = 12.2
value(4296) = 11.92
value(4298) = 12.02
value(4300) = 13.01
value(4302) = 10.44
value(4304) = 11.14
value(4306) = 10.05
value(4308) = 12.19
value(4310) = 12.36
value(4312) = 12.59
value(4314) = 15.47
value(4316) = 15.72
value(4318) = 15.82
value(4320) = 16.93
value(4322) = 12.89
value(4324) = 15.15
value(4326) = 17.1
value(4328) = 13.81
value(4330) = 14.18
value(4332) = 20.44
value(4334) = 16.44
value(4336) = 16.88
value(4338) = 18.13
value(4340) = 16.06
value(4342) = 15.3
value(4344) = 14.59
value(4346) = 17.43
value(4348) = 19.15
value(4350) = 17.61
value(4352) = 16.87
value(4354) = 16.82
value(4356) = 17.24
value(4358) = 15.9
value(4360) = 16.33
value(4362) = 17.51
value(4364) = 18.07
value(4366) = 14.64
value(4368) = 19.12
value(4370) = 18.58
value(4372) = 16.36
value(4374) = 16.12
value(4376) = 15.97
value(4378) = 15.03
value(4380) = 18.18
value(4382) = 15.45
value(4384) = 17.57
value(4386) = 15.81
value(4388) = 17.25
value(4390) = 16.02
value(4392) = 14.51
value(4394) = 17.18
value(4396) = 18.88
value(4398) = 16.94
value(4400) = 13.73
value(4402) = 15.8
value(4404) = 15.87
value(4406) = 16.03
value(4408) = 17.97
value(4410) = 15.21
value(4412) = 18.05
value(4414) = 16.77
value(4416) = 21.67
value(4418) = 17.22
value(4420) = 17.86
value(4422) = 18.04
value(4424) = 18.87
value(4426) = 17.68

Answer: 0.9 angstrom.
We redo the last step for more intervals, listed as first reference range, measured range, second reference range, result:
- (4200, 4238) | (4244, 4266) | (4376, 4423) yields -1.9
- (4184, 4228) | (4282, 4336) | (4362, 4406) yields 5.3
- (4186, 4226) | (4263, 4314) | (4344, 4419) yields 6.5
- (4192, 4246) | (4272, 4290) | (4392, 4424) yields 0.7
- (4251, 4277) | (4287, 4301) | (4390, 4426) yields 2.6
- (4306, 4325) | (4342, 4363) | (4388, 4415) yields -2.4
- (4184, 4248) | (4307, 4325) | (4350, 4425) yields 2.0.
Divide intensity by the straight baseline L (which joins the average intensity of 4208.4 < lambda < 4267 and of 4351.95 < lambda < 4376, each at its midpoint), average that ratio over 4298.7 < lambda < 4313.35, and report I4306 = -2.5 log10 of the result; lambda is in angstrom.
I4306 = 0.34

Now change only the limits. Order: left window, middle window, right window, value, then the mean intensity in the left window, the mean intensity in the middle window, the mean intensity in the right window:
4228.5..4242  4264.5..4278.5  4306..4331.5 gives 0.02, 14.8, 14.4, 14.5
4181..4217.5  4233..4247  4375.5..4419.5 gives -0.05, 14.9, 16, 16.7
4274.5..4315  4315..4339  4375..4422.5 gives -0.12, 13.4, 16.1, 16.8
